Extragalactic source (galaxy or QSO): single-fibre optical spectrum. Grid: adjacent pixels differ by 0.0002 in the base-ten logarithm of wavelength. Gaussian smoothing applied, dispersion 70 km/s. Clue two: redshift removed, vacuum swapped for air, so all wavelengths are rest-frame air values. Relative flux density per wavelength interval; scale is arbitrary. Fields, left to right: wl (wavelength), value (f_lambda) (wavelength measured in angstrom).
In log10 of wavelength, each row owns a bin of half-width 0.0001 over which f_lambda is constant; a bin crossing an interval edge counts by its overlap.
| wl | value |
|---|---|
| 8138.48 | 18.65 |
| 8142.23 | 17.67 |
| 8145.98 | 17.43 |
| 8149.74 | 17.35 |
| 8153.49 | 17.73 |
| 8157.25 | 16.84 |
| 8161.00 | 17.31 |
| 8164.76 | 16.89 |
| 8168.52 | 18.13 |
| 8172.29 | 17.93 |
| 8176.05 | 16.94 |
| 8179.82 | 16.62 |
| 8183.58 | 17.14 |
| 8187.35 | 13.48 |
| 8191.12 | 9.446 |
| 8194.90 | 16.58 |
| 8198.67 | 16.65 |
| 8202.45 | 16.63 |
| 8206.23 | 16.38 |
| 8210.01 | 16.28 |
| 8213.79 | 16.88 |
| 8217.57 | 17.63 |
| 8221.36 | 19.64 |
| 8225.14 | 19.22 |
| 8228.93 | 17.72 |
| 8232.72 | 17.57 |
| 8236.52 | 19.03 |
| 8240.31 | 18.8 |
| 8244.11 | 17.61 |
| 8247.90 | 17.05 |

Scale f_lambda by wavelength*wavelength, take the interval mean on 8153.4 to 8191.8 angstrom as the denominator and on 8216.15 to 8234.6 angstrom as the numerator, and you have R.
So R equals 1.14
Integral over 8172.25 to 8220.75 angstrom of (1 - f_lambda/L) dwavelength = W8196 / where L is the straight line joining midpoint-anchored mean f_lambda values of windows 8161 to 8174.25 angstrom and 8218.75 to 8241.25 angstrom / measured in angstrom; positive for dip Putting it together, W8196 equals 5.38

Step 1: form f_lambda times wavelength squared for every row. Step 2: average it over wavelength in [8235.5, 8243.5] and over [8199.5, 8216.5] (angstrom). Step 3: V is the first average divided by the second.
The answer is 1.13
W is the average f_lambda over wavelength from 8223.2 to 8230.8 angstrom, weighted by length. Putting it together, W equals 18.5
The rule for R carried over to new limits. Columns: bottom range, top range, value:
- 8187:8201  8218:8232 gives 1.32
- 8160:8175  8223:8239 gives 1.07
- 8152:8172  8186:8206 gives 0.85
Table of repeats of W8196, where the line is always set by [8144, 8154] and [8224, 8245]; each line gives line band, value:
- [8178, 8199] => 3.5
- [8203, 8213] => 0.9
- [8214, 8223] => -0.1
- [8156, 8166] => 0.3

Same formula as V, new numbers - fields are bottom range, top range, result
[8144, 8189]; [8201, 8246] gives 1.06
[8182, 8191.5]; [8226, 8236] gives 1.31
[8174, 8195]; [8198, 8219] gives 1.13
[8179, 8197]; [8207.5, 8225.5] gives 1.23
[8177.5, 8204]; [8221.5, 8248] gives 1.22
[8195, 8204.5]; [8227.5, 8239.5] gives 1.10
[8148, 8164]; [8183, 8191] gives 0.80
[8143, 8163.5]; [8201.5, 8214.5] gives 0.96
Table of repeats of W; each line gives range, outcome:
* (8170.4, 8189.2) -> 16.4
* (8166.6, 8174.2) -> 18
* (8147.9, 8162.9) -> 17.3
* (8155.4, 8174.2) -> 17.4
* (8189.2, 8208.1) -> 15.1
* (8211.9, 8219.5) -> 17.3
